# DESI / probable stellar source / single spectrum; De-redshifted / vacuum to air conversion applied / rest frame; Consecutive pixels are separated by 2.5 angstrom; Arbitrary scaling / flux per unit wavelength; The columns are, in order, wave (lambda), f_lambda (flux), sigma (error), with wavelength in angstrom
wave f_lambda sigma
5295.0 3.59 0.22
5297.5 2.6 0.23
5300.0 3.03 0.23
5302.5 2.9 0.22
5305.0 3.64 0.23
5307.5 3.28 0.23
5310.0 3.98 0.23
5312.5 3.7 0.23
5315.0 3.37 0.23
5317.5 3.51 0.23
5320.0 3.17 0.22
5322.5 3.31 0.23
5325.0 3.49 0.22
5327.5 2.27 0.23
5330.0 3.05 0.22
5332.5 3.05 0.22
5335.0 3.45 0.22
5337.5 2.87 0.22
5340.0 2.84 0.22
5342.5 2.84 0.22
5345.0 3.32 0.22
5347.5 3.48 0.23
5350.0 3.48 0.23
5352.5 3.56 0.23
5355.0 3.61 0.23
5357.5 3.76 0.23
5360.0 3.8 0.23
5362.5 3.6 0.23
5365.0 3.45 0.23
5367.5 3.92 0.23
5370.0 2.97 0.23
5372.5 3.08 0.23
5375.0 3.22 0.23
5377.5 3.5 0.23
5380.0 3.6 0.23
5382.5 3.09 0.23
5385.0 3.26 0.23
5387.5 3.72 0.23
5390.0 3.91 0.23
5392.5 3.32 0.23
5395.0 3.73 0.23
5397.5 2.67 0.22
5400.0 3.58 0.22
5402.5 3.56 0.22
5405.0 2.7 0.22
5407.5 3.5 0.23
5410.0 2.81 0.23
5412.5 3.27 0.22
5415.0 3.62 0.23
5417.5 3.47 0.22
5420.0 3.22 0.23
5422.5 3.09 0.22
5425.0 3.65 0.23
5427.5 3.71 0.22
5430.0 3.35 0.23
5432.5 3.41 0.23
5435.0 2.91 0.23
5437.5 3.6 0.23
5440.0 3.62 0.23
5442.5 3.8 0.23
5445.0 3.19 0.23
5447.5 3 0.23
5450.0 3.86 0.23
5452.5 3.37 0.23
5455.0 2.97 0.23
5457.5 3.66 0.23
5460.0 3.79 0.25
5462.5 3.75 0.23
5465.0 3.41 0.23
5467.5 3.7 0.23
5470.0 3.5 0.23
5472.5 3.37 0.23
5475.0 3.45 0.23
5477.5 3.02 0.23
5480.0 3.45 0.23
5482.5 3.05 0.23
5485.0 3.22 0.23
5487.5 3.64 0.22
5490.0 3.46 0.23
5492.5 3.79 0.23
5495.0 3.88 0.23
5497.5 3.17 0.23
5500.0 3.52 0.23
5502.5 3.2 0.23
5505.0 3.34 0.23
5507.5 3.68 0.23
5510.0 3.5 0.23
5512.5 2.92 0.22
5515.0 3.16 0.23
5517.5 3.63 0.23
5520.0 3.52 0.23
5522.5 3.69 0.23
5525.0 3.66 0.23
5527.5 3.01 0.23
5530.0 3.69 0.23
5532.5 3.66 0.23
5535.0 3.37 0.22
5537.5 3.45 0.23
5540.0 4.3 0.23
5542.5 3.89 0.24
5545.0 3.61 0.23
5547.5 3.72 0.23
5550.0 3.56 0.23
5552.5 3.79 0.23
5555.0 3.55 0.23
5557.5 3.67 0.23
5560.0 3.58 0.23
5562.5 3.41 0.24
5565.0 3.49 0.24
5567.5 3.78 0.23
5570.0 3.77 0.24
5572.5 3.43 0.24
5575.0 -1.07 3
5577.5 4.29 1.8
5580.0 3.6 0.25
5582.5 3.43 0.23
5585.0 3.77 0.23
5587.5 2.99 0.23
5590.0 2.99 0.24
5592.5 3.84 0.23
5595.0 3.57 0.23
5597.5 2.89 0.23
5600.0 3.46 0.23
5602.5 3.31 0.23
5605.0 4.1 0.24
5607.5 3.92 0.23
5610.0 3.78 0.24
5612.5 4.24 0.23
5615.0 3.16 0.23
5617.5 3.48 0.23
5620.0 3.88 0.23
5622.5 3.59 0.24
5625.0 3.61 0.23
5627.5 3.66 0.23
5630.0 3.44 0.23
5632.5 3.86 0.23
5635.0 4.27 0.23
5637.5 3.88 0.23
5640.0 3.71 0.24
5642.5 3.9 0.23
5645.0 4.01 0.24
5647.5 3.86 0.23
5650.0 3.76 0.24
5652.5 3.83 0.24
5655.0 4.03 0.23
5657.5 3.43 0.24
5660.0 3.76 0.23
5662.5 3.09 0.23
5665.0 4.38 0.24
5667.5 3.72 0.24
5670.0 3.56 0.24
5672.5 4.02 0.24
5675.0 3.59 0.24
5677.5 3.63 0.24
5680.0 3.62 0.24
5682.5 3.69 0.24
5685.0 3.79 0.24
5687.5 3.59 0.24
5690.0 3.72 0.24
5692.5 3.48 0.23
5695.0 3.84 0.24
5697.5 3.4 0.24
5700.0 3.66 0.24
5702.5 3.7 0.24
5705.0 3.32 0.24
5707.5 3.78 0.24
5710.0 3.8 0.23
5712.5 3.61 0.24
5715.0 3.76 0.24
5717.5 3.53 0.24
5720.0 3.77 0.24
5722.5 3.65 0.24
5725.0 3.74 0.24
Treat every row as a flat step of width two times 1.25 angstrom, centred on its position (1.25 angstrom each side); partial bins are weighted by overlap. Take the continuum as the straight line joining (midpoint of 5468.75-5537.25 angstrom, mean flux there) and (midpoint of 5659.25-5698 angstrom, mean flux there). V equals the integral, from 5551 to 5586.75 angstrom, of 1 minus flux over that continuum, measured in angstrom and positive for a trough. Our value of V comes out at 2.1 angstrom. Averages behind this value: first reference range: 3.43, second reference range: 3.68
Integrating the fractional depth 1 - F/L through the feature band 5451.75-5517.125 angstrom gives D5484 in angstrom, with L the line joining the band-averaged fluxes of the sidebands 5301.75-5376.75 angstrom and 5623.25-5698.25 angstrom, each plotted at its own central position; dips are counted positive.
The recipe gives 1.7 angstrom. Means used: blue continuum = 3.34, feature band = 3.43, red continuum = 3.74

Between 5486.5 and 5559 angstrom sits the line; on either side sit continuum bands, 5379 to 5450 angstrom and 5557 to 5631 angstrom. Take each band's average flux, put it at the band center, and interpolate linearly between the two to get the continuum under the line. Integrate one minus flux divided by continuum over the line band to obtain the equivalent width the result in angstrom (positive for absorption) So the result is -3.0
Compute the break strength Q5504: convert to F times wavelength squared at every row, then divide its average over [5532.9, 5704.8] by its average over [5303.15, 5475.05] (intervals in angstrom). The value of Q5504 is 1.16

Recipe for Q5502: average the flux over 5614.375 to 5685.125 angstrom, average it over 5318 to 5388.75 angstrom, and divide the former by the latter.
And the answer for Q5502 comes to 1.1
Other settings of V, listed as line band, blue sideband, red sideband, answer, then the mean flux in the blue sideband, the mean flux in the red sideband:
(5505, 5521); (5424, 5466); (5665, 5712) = 0.6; 3.47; 3.68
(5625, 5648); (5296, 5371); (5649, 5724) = -1.3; 3.31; 3.68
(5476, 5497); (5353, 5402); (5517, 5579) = 0.2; 3.47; 3.46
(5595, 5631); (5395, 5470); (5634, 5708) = 0.4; 3.4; 3.73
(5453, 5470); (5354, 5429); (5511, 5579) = -0.6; 3.41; 3.43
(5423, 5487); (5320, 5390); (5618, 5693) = 0.6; 3.33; 3.75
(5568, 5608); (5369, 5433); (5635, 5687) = 4.3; 3.35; 3.77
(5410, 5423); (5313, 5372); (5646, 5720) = 0.4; 3.31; 3.69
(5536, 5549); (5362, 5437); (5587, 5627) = -1.0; 3.36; 3.56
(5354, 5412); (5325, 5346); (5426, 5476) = -4.0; 2.99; 3.47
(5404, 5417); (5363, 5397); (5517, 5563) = 1.0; 3.43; 3.62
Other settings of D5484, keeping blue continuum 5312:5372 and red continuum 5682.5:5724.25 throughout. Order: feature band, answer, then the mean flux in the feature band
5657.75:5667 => -0.2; 3.71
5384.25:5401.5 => -0.5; 3.46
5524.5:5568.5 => -1.4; 3.62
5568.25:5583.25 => 2.6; 2.92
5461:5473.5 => -0.4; 3.55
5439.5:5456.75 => 0.1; 3.4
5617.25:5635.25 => -0.6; 3.71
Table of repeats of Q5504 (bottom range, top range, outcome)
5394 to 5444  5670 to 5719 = 1.20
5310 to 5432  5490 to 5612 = 1.11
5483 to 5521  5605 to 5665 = 1.15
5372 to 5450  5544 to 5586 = 1.06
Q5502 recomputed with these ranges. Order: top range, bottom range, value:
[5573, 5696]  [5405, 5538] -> 1.05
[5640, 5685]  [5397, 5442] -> 1.13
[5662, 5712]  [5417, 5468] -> 1.07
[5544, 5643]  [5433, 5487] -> 1.03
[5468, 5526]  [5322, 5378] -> 1.04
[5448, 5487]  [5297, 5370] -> 1.03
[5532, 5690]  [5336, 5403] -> 1.06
